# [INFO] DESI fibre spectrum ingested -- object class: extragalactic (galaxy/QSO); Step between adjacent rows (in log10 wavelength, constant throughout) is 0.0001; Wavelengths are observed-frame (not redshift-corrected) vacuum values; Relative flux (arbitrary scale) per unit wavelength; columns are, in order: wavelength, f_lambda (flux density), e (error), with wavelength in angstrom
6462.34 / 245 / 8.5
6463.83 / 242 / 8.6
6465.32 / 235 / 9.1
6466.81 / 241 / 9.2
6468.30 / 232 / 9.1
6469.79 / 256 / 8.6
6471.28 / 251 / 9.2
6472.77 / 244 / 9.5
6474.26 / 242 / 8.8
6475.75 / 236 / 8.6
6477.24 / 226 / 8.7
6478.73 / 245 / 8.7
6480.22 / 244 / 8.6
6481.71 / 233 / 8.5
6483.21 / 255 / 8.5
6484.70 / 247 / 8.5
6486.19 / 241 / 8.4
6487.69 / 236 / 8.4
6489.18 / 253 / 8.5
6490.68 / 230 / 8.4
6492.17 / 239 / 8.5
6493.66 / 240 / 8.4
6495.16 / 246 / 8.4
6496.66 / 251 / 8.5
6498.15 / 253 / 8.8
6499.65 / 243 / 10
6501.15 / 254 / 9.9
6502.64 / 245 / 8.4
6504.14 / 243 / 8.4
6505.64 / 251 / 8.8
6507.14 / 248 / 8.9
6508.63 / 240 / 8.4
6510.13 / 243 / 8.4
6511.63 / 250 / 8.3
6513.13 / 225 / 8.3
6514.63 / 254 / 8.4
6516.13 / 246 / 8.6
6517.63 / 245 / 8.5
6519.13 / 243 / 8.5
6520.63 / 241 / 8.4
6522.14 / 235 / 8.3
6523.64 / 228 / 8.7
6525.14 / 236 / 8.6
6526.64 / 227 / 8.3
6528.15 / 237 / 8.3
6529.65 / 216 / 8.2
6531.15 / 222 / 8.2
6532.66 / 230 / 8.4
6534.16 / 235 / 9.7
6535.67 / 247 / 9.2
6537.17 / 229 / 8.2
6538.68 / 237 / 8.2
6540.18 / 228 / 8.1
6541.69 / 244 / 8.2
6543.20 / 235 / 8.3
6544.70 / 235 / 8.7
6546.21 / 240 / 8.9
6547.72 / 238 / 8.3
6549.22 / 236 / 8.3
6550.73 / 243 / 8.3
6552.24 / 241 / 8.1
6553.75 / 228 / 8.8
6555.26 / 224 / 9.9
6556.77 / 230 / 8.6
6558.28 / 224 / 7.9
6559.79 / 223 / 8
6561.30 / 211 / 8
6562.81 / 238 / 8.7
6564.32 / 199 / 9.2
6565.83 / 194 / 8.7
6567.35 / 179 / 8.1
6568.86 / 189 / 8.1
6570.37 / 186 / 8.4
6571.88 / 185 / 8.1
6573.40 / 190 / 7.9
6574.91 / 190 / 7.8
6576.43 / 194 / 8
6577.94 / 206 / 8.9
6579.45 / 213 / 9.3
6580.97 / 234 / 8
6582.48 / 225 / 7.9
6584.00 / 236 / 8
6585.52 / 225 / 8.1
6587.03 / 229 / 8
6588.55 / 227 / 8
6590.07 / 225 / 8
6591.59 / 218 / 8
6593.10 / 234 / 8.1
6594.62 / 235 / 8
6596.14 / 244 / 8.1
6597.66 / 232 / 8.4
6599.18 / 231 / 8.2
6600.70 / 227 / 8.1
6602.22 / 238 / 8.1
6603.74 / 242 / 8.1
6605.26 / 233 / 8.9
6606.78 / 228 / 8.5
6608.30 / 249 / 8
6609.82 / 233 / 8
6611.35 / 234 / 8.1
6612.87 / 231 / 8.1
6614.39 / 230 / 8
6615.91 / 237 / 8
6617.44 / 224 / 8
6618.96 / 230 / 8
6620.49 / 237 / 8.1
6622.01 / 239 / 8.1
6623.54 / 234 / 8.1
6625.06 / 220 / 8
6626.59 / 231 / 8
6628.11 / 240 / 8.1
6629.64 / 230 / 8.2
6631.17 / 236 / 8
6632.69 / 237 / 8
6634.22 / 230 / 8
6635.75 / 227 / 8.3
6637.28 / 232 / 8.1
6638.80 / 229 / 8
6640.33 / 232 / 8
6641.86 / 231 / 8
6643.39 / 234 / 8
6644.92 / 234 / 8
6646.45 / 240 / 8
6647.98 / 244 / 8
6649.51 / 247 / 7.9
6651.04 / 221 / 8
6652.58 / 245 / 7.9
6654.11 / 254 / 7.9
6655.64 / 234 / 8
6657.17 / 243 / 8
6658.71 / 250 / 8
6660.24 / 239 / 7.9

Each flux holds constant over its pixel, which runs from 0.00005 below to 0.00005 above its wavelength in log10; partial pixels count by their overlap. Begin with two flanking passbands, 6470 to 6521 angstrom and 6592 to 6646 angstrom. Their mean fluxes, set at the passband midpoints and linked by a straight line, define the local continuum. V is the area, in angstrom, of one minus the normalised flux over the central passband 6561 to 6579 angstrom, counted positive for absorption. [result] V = 3.1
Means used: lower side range 244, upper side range 233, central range 197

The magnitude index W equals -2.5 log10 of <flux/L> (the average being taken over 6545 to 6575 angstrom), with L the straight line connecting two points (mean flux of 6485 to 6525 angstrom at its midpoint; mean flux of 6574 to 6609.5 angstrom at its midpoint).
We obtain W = 0.086 mag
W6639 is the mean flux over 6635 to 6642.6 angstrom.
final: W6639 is 230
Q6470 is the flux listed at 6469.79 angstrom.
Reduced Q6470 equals 256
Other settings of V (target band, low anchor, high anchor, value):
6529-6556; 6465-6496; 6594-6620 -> 0.5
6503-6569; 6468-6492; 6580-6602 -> 1.2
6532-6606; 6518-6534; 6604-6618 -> 2.9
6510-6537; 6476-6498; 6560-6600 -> -0.6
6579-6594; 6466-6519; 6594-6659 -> 0.7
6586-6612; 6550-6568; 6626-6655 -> -0.6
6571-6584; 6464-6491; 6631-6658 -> 1.7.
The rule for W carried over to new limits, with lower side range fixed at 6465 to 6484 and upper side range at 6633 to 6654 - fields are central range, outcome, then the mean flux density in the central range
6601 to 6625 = 0.010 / 234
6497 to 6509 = -0.031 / 248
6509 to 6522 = -0.012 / 243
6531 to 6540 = 0.025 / 234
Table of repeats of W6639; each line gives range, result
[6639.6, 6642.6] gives 231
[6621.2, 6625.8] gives 231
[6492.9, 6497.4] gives 245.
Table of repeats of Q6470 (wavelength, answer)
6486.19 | 241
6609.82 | 233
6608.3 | 249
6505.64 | 251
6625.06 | 220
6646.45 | 240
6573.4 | 190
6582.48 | 225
